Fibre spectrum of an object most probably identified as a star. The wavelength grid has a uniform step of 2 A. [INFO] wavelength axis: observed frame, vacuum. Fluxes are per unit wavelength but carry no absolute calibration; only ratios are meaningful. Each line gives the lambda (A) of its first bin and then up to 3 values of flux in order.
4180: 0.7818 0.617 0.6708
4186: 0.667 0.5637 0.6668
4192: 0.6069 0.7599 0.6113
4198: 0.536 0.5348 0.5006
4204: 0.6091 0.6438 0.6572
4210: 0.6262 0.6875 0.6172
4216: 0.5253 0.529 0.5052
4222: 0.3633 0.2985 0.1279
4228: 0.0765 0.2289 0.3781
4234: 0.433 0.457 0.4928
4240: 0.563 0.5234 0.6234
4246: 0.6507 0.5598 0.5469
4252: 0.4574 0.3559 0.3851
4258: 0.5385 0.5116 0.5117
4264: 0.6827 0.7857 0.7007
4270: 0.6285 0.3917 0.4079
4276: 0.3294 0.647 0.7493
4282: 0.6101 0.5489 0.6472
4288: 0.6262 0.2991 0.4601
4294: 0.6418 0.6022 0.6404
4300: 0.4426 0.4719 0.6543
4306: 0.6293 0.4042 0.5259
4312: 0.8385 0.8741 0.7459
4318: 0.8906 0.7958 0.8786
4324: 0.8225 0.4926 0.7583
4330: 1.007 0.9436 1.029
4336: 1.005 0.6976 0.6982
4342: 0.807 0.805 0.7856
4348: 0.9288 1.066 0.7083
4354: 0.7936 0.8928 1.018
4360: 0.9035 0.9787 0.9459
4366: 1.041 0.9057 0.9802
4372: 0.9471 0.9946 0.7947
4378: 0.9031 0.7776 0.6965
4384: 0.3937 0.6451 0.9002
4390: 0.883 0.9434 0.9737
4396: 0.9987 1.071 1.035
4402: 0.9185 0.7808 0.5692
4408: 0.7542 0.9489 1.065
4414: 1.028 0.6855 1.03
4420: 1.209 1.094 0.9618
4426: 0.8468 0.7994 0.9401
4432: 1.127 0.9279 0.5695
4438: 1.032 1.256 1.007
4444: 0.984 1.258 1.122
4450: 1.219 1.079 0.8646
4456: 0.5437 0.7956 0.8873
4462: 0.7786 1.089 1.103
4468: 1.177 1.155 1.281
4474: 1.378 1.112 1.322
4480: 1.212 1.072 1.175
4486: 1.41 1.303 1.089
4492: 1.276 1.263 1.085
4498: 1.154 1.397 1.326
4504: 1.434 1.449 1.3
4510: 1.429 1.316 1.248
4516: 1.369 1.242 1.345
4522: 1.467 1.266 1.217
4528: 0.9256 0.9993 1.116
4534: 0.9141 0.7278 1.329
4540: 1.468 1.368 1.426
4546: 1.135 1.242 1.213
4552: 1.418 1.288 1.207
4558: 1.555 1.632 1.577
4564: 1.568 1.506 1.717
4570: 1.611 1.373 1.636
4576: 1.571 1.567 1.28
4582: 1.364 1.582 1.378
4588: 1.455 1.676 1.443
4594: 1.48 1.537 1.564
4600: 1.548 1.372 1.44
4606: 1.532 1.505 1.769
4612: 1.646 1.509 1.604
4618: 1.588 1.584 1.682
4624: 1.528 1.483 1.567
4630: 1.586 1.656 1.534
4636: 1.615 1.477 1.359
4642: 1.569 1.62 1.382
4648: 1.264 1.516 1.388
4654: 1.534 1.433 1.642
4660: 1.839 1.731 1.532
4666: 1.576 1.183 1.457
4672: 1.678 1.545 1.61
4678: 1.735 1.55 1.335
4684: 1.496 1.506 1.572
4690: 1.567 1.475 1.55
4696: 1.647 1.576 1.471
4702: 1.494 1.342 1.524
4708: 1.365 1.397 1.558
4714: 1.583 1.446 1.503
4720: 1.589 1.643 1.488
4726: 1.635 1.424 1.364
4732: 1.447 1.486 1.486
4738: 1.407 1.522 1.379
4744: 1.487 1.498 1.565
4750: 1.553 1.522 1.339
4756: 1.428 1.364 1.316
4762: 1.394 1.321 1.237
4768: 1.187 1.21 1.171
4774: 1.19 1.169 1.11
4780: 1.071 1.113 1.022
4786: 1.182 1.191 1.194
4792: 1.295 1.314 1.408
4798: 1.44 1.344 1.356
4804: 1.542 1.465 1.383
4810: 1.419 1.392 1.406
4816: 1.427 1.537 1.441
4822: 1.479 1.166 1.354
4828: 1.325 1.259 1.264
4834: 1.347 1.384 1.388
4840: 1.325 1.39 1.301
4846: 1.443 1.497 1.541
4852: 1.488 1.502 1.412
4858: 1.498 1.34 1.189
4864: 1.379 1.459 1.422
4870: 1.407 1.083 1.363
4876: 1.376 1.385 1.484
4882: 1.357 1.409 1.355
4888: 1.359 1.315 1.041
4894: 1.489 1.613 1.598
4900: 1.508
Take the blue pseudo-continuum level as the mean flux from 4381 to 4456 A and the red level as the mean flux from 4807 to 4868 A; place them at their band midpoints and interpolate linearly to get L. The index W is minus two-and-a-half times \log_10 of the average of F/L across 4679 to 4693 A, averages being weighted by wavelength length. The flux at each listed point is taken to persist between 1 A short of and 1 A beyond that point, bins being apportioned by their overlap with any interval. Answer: -0.22 mag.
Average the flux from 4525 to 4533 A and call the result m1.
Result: 1.06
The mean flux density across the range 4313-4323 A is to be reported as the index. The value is 0.837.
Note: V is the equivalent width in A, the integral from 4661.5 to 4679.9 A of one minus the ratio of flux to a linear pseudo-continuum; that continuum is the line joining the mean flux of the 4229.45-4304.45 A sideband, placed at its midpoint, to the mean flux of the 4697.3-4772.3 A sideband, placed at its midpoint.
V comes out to -3.3 A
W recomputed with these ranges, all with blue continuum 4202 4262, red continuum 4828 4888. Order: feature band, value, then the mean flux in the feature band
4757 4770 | -0.04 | 1.3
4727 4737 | -0.20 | 1.44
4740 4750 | -0.22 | 1.49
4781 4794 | 0.09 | 1.18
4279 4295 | -0.02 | 0.573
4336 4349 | -0.25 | 0.804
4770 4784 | 0.12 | 1.13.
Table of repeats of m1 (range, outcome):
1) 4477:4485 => 1.2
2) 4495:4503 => 1.24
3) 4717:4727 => 1.57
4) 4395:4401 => 1.03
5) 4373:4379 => 0.897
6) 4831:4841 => 1.34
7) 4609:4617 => 1.63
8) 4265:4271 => 0.705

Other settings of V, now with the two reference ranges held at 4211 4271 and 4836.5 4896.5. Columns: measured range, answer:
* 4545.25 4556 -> -3.7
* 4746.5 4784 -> -1.5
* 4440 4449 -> -3.8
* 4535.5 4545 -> -3.8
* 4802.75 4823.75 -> -2.1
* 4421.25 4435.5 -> -3.4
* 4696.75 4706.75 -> -2.9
